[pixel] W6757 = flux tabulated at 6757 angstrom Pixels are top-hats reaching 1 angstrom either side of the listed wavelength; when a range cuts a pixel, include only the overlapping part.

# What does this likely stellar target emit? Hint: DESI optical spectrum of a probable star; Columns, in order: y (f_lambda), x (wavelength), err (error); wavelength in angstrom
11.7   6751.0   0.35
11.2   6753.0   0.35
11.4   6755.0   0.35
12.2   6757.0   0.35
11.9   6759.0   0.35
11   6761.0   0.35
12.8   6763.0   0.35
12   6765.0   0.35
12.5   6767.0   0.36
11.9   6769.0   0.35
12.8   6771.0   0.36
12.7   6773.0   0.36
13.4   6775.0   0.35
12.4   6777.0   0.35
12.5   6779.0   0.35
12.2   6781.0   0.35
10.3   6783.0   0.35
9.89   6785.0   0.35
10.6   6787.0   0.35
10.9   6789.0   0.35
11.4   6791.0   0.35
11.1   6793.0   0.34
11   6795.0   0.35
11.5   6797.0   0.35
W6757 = 12.2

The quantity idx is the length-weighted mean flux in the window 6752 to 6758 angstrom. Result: 11.6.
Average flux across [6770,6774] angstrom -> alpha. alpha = 12.8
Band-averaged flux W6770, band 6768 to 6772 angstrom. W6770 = 12.4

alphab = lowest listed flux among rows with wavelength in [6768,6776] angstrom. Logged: 11.9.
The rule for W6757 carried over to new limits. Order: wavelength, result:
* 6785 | 9.89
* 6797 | 11.5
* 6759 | 11.9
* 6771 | 12.8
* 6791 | 11.4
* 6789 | 10.9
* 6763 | 12.8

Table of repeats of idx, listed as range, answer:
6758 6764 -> 11.9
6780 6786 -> 10.8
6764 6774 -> 12.4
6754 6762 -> 11.6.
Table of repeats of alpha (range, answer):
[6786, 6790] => 10.8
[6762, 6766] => 12.4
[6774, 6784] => 12.2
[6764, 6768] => 12.2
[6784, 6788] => 10.2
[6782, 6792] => 10.6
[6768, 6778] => 12.6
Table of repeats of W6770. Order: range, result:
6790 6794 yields 11.2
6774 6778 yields 12.9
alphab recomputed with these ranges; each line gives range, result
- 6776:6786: 9.89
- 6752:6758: 11.2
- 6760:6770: 11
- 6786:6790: 10.6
